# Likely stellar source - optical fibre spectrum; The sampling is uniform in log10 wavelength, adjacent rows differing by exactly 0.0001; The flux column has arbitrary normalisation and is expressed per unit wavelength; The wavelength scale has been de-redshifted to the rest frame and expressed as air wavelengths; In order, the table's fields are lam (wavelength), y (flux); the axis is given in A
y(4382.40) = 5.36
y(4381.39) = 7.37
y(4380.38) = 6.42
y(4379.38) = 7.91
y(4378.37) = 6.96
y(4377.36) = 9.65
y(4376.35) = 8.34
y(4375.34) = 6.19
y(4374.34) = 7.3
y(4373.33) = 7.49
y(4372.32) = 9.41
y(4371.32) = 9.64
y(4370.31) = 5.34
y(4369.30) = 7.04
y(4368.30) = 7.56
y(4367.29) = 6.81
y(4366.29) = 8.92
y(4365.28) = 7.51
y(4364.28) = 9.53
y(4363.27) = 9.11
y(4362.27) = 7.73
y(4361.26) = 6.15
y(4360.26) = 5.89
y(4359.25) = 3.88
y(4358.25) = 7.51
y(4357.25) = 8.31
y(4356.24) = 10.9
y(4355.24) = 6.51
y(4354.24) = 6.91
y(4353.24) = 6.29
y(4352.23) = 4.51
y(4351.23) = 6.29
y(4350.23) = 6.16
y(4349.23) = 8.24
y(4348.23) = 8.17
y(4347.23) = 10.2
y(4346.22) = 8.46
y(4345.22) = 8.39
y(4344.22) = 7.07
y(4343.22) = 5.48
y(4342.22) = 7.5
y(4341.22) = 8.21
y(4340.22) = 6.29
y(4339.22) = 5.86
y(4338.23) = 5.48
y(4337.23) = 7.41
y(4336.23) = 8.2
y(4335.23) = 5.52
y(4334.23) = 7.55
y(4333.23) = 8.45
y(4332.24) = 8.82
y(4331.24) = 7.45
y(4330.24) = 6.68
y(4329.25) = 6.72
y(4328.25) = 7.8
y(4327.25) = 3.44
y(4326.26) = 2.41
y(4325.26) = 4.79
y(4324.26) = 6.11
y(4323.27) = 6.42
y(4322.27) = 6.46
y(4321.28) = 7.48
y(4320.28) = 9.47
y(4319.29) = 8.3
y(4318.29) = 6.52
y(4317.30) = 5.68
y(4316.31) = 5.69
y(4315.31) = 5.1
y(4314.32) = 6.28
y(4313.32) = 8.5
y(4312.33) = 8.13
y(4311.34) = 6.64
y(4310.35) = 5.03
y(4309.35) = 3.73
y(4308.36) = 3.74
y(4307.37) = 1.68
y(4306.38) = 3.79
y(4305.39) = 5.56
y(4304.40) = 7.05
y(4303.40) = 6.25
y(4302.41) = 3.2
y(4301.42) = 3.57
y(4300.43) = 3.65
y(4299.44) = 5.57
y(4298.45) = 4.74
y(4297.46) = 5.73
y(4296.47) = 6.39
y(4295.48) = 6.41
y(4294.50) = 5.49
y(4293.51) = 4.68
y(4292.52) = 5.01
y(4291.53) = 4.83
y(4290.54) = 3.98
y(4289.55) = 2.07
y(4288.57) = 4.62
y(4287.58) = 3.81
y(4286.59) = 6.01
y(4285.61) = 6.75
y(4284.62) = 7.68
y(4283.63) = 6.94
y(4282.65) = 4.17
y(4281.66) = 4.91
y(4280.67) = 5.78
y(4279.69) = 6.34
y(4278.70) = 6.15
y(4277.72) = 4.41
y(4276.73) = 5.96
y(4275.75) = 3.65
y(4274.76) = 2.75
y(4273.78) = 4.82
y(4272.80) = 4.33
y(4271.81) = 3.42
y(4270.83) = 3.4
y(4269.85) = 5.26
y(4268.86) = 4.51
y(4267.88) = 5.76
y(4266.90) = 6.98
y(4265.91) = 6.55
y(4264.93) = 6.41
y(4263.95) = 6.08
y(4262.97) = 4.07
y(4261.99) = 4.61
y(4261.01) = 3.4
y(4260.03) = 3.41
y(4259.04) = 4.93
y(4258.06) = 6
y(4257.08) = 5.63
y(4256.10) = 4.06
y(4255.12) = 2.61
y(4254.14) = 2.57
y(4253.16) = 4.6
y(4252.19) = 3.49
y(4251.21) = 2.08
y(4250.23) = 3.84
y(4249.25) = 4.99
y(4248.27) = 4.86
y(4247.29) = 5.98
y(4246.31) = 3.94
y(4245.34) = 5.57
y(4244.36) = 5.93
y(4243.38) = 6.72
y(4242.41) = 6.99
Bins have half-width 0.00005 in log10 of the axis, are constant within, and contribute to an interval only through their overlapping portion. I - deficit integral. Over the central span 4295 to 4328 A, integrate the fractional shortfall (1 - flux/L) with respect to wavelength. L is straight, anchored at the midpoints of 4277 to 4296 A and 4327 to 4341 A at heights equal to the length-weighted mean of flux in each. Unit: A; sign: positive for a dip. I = 3.0 A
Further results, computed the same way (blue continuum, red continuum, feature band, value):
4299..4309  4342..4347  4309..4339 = -3.41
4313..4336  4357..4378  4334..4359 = -0.43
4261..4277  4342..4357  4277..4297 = 0.30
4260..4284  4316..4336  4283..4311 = 3.80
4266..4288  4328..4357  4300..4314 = 2.54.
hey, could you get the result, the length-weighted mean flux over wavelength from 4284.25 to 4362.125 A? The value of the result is 6.18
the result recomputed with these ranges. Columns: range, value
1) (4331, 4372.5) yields 7.38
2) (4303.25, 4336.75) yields 6.22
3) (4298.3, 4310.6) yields 4.4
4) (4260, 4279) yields 4.82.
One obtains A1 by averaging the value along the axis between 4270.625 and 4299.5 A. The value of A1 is 5.04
